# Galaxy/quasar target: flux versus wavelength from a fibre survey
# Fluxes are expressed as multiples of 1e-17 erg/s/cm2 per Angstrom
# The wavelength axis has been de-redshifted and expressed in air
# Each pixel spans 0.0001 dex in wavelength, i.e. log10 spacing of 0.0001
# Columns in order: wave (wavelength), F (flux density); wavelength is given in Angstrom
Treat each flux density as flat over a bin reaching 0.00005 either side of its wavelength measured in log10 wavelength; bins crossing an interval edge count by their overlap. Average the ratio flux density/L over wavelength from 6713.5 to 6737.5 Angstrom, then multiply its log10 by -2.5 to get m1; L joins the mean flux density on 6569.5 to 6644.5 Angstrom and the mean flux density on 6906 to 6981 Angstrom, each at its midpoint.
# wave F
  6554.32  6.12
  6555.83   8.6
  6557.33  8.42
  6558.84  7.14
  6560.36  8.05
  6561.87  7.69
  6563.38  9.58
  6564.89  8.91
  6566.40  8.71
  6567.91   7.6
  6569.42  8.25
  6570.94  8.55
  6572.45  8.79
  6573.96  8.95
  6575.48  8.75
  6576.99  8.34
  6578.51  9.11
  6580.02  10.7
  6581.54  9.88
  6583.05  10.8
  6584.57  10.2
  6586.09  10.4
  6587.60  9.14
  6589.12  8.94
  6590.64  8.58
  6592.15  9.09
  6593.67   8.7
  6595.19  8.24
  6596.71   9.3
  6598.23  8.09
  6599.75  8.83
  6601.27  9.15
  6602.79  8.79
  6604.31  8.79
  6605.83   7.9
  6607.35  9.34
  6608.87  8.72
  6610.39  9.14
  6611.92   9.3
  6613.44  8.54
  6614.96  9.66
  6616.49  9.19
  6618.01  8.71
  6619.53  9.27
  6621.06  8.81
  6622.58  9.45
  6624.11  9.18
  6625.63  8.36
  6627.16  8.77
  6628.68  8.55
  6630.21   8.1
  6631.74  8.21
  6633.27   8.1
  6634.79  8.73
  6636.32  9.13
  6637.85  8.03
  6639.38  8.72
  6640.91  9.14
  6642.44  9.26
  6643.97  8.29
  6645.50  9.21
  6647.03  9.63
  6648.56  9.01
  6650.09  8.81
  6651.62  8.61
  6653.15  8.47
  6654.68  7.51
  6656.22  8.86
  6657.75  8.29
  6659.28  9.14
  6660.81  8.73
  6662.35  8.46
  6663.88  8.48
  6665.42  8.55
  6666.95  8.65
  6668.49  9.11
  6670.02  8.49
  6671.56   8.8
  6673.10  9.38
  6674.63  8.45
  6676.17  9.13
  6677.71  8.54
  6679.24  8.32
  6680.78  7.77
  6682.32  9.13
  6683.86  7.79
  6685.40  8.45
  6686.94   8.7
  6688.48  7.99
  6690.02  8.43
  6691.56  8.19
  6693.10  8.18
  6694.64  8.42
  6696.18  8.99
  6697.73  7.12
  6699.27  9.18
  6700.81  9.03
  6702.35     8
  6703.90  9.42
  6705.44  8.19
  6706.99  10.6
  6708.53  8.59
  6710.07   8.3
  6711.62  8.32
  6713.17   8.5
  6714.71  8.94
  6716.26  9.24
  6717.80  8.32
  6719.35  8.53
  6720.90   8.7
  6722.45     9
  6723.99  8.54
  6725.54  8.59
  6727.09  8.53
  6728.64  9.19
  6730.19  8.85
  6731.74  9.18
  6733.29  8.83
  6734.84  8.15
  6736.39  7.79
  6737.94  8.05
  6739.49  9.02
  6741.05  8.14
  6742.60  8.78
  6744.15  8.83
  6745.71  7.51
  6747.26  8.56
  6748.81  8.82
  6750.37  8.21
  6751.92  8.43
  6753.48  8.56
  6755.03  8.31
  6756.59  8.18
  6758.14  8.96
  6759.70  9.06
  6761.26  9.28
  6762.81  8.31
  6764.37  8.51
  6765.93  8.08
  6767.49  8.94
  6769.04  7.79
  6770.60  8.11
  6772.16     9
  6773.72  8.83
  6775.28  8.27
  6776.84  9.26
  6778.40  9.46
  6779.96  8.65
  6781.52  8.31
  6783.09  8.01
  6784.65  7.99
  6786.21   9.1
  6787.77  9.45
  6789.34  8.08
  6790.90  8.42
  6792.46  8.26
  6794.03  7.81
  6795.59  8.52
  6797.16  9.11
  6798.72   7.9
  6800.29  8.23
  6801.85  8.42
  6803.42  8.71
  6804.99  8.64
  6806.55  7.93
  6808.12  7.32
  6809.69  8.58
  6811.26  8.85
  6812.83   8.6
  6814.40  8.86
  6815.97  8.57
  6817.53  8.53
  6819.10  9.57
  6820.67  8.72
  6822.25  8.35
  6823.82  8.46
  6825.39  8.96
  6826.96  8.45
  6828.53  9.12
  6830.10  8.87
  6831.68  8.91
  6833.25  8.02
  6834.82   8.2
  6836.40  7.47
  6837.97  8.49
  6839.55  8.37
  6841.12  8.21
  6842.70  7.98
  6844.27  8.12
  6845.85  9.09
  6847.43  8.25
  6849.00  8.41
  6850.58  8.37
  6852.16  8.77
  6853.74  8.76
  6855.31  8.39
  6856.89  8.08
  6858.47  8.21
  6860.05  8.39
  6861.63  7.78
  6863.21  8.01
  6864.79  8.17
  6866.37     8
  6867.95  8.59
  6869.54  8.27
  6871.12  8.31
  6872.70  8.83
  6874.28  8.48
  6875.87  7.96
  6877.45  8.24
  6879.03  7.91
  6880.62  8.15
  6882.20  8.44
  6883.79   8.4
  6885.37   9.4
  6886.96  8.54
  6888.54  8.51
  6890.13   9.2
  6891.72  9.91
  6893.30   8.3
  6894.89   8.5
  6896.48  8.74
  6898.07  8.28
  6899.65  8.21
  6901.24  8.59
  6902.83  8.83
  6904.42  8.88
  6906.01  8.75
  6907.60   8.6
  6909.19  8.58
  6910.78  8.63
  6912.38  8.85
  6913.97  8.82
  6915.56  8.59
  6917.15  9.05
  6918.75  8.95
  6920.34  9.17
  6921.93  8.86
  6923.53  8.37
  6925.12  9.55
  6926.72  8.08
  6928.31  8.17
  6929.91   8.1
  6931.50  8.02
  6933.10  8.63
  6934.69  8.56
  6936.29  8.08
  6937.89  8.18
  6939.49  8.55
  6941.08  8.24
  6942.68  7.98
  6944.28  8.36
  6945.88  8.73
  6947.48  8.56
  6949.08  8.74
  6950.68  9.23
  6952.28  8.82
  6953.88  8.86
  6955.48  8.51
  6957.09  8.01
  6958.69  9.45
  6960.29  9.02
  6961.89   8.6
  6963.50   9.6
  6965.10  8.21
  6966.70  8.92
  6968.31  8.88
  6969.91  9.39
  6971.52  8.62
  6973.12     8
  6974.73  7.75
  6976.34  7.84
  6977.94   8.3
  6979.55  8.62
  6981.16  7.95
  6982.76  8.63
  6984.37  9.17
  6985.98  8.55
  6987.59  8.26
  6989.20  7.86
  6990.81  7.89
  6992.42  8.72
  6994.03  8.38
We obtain 0.018 mag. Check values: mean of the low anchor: 8.95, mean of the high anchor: 8.6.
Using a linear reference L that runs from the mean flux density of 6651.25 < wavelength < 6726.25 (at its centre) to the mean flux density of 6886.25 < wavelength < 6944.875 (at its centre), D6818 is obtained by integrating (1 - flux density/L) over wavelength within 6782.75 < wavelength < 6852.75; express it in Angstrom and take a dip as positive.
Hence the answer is 1.0 Angstrom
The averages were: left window 8.59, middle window 8.47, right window 8.6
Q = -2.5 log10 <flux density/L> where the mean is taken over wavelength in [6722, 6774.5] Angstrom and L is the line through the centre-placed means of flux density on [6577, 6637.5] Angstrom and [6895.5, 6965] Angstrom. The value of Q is 0.04 mag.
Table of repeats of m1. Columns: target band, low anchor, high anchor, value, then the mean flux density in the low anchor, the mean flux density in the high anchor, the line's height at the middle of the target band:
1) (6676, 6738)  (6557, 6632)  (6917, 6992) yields 0.02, 8.88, 8.55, 8.78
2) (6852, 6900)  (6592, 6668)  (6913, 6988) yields 0.02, 8.76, 8.59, 8.63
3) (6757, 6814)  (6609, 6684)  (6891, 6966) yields 0.02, 8.74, 8.64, 8.69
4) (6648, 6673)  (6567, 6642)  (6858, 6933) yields 0.03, 8.92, 8.54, 8.85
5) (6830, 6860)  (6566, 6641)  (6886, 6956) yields 0.04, 8.91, 8.63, 8.7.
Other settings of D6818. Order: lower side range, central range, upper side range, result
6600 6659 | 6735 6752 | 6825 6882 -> 0.4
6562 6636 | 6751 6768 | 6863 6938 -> 0.3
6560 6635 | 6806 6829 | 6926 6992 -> 0.2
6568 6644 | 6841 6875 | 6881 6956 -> 1.4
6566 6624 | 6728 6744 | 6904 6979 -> 0.5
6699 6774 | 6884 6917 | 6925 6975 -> -0.6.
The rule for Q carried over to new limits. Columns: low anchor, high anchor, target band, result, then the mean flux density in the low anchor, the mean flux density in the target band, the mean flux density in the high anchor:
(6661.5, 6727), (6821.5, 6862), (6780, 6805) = 0.01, 8.61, 8.43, 8.41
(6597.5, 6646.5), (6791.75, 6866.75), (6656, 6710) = 0.01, 8.8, 8.61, 8.41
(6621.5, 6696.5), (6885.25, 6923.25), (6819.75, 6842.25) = 0.03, 8.63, 8.47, 8.76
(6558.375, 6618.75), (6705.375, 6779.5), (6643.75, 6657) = 0.01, 8.92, 8.73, 8.63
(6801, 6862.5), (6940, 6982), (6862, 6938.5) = 0.00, 8.46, 8.54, 8.59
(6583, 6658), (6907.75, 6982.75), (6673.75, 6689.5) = 0.05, 8.87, 8.44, 8.59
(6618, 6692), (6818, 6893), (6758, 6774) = -0.01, 8.65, 8.6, 8.47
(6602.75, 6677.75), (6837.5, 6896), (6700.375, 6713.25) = -0.01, 8.77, 8.78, 8.43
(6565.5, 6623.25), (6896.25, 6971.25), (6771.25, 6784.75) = 0.02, 9.02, 8.67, 8.65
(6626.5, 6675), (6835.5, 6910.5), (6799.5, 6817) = 0.01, 8.68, 8.43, 8.44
